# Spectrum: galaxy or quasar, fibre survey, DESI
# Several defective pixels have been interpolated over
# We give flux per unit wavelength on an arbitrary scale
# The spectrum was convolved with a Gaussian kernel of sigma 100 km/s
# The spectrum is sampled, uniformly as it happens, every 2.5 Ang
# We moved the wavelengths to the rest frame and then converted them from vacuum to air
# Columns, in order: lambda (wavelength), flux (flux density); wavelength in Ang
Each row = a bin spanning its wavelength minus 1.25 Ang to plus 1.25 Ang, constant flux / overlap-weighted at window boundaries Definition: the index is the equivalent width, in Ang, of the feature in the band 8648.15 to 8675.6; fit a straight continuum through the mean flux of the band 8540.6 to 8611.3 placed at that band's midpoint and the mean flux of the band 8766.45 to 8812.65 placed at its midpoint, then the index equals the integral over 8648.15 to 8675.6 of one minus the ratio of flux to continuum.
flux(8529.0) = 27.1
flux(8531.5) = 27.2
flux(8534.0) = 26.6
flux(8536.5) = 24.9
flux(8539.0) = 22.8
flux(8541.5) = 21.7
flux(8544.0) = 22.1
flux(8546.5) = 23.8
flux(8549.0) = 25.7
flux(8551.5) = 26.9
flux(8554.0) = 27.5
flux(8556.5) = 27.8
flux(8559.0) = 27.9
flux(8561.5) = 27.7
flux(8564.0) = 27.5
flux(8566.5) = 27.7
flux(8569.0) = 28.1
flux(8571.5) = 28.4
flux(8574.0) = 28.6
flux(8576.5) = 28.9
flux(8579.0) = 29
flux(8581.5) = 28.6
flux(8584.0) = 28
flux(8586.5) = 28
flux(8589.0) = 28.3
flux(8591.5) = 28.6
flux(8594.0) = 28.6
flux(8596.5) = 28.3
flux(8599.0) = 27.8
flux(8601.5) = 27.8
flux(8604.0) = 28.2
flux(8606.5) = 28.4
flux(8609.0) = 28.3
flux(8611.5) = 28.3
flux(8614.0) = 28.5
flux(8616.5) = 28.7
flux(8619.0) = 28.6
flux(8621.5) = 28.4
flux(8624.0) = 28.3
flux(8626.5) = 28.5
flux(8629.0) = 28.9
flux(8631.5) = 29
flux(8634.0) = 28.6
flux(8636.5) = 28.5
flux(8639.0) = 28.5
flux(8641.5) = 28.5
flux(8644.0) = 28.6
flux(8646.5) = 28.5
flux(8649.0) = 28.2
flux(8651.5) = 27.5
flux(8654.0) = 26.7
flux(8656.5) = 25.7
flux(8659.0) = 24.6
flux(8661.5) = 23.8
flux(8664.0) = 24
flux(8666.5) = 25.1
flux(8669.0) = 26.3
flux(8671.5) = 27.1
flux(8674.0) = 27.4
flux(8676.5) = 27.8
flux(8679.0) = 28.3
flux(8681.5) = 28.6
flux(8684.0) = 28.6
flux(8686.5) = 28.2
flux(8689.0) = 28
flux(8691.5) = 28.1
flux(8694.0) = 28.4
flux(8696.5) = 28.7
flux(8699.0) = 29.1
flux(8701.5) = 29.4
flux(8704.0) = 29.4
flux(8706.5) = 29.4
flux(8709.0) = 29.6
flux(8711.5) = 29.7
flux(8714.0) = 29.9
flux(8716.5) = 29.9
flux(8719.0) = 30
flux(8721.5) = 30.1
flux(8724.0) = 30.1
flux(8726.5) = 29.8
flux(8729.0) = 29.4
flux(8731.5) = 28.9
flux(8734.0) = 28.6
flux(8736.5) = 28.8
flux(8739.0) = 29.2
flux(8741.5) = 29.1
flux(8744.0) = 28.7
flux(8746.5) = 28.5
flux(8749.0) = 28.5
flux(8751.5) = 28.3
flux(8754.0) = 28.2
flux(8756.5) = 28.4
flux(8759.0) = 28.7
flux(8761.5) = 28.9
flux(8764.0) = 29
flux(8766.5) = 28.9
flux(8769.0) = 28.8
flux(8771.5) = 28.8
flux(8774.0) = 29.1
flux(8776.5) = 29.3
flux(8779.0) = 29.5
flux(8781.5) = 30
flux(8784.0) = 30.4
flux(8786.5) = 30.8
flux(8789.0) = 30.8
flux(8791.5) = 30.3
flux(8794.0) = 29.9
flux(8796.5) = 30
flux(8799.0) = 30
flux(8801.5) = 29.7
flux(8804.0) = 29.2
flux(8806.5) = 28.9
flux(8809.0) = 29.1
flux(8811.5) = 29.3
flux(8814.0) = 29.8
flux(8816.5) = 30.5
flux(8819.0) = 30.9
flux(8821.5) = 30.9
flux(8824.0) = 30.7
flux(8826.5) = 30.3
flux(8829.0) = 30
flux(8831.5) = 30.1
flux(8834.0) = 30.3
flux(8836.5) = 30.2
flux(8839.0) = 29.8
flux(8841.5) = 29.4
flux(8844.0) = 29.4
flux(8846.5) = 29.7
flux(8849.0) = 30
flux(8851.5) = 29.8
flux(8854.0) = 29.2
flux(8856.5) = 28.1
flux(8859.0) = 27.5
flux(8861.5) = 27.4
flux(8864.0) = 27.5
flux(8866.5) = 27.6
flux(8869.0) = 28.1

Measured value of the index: 2.2 Ang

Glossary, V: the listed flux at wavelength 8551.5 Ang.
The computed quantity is 26.9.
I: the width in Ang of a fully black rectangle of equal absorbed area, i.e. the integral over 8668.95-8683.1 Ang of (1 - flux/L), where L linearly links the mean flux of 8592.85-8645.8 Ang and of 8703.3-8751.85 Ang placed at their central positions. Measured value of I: 0.6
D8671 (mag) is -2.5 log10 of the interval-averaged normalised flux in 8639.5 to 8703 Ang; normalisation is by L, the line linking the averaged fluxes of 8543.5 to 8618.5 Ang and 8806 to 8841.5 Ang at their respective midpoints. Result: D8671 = 0.05 mag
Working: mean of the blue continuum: 27.8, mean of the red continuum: 30.1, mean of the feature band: 27.4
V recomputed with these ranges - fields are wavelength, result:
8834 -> 30.3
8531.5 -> 27.2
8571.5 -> 28.4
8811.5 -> 29.3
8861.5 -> 27.4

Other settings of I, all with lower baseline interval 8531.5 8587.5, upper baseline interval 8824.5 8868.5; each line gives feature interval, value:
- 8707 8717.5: -0.6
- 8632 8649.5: -0.7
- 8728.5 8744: -0.4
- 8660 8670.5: 1.1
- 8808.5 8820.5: -0.4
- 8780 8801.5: -1.1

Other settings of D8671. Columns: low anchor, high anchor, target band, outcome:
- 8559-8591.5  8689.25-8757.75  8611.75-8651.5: 0.00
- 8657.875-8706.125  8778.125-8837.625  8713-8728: -0.06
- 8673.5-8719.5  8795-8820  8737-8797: 0.01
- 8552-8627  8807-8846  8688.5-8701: 0.02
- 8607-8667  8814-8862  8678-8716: -0.02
